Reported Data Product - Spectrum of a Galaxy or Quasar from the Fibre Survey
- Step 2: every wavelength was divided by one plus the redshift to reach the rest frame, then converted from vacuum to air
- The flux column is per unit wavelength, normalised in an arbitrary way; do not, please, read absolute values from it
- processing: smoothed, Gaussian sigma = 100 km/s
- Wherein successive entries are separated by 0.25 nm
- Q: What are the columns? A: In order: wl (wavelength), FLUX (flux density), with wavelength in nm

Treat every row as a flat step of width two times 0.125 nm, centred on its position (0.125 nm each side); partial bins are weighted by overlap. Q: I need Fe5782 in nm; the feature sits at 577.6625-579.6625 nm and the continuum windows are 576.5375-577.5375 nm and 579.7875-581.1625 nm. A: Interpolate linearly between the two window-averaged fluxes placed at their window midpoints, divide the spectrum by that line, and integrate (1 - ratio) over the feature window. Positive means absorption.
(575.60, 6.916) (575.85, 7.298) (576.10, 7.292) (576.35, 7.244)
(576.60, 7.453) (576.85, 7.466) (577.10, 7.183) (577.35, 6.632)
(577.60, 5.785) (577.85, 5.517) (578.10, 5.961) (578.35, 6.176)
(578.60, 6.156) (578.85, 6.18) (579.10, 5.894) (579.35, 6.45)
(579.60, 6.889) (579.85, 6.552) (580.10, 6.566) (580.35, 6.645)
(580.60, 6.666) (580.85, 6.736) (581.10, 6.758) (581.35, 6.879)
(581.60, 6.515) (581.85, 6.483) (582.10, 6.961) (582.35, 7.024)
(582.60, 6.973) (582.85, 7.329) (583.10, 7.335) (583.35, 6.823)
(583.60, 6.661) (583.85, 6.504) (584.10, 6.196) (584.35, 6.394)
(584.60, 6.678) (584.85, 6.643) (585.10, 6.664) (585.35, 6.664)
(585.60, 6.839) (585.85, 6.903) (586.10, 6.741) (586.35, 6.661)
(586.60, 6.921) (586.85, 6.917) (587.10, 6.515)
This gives 0.220 nm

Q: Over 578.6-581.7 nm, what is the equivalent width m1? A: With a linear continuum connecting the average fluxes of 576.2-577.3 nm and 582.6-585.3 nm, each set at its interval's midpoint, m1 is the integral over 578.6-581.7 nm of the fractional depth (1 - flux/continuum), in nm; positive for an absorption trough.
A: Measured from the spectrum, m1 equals 0.21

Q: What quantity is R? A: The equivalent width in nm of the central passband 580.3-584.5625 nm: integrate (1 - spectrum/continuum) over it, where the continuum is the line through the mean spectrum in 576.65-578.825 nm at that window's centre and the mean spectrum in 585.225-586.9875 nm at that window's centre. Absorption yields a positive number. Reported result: -0.09 nm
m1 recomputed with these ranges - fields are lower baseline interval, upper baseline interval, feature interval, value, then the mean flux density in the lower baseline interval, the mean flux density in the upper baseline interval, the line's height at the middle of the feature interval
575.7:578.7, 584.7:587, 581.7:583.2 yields -0.06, 6.69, 6.77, 6.74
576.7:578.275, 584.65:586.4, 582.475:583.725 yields -0.07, 6.43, 6.73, 6.64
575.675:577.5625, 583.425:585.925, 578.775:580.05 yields 0.10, 7.15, 6.61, 6.96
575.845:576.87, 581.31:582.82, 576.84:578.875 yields 0.26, 7.34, 6.83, 7.21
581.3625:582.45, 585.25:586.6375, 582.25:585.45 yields 0.00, 6.75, 6.78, 6.77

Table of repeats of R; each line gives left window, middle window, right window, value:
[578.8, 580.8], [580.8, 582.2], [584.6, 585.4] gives -0.04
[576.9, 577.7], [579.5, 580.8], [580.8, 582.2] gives 0.01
